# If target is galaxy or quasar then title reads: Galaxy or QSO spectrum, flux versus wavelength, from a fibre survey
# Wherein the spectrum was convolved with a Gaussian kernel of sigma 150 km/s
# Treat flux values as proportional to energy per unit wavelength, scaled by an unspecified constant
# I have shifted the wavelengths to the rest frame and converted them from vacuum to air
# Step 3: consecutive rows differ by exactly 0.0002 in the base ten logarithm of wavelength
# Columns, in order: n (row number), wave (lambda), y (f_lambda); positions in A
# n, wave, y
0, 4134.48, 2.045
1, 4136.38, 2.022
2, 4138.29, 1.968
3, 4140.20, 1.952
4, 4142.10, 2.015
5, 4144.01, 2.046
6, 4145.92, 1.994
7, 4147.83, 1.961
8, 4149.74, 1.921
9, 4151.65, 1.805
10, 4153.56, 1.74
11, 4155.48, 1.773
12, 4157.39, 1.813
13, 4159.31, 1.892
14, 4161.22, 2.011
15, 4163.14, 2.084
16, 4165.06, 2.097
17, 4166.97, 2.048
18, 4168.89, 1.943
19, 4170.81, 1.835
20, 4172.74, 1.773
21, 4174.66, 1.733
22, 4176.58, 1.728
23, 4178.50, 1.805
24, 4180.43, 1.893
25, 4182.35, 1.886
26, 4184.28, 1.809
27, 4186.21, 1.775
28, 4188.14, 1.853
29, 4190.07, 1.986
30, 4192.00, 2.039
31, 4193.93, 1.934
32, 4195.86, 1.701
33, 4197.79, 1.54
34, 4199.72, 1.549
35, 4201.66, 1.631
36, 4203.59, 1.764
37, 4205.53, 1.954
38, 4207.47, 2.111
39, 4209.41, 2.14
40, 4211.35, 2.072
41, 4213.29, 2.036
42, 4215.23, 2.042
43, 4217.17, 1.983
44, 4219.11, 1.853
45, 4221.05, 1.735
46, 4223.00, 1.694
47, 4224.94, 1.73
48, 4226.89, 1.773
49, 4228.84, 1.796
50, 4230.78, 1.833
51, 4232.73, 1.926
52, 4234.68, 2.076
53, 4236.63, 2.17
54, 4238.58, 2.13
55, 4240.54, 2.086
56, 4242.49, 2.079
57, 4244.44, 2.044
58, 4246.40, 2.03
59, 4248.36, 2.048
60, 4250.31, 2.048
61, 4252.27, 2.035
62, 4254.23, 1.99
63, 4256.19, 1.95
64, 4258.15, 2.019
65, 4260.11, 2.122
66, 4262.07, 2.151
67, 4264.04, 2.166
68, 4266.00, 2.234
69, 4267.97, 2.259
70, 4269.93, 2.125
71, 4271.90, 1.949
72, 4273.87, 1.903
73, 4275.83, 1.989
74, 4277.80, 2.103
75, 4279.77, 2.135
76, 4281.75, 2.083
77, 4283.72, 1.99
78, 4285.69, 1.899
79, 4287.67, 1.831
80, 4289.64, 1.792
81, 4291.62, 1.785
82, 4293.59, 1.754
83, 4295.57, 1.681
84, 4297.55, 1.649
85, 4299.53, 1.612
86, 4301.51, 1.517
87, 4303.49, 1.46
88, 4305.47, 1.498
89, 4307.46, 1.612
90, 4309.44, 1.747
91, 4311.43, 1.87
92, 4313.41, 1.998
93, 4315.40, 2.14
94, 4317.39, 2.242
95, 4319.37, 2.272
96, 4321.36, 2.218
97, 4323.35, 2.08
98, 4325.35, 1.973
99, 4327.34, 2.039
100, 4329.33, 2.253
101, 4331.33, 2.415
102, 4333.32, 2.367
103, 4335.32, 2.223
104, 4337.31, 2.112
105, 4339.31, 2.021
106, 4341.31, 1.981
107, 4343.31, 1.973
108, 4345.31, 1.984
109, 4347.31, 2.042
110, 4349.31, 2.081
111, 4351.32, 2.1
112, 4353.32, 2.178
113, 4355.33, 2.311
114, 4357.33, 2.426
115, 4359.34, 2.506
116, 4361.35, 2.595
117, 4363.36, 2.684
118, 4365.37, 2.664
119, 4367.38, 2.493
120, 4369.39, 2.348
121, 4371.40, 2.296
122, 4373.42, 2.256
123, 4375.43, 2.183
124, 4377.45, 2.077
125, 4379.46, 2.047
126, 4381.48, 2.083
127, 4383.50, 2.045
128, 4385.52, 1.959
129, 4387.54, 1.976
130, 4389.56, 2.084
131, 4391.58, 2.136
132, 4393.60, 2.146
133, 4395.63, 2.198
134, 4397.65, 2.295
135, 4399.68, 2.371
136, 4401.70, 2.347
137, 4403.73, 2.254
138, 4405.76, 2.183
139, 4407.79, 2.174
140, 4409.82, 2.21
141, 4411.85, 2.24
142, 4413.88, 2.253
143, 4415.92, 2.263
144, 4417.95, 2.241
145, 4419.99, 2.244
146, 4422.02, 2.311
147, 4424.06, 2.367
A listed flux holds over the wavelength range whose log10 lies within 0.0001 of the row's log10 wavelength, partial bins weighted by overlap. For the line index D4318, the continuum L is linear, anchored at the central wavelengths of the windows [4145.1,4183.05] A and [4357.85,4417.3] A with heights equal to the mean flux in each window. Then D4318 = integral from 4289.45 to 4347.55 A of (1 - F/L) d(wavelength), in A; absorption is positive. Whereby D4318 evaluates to 5.4 A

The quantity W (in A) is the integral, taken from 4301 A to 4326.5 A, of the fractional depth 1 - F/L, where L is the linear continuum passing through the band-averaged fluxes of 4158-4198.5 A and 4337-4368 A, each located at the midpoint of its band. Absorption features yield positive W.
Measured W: 3.2 A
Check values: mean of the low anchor 1.88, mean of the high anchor 2.26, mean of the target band 1.9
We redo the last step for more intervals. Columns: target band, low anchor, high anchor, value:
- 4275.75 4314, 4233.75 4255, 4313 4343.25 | 5.9 A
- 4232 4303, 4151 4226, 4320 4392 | 1.5 A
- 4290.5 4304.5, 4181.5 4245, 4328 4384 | 3.1 A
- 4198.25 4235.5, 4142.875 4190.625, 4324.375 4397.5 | 1.8 A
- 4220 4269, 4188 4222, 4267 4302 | -2.9 A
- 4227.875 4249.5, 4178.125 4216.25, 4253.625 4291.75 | -0.7 A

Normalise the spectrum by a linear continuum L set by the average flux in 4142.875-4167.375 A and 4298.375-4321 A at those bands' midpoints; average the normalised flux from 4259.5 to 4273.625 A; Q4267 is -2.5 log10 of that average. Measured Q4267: -0.15 mag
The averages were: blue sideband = 1.94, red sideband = 1.83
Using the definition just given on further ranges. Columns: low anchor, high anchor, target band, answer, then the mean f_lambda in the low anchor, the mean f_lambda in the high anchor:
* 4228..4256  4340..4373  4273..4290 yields 0.07 mag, 2.02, 2.29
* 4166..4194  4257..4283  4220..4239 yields 0.06 mag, 1.87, 2.09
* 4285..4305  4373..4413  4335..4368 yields -0.15 mag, 1.69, 2.16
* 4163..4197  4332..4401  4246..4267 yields -0.03 mag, 1.88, 2.21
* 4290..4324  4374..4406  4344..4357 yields -0.07 mag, 1.83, 2.15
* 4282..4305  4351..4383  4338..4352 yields 0.06 mag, 1.73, 2.33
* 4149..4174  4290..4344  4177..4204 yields 0.07 mag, 1.9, 1.94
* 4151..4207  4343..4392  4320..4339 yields -0.02 mag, 1.84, 2.23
